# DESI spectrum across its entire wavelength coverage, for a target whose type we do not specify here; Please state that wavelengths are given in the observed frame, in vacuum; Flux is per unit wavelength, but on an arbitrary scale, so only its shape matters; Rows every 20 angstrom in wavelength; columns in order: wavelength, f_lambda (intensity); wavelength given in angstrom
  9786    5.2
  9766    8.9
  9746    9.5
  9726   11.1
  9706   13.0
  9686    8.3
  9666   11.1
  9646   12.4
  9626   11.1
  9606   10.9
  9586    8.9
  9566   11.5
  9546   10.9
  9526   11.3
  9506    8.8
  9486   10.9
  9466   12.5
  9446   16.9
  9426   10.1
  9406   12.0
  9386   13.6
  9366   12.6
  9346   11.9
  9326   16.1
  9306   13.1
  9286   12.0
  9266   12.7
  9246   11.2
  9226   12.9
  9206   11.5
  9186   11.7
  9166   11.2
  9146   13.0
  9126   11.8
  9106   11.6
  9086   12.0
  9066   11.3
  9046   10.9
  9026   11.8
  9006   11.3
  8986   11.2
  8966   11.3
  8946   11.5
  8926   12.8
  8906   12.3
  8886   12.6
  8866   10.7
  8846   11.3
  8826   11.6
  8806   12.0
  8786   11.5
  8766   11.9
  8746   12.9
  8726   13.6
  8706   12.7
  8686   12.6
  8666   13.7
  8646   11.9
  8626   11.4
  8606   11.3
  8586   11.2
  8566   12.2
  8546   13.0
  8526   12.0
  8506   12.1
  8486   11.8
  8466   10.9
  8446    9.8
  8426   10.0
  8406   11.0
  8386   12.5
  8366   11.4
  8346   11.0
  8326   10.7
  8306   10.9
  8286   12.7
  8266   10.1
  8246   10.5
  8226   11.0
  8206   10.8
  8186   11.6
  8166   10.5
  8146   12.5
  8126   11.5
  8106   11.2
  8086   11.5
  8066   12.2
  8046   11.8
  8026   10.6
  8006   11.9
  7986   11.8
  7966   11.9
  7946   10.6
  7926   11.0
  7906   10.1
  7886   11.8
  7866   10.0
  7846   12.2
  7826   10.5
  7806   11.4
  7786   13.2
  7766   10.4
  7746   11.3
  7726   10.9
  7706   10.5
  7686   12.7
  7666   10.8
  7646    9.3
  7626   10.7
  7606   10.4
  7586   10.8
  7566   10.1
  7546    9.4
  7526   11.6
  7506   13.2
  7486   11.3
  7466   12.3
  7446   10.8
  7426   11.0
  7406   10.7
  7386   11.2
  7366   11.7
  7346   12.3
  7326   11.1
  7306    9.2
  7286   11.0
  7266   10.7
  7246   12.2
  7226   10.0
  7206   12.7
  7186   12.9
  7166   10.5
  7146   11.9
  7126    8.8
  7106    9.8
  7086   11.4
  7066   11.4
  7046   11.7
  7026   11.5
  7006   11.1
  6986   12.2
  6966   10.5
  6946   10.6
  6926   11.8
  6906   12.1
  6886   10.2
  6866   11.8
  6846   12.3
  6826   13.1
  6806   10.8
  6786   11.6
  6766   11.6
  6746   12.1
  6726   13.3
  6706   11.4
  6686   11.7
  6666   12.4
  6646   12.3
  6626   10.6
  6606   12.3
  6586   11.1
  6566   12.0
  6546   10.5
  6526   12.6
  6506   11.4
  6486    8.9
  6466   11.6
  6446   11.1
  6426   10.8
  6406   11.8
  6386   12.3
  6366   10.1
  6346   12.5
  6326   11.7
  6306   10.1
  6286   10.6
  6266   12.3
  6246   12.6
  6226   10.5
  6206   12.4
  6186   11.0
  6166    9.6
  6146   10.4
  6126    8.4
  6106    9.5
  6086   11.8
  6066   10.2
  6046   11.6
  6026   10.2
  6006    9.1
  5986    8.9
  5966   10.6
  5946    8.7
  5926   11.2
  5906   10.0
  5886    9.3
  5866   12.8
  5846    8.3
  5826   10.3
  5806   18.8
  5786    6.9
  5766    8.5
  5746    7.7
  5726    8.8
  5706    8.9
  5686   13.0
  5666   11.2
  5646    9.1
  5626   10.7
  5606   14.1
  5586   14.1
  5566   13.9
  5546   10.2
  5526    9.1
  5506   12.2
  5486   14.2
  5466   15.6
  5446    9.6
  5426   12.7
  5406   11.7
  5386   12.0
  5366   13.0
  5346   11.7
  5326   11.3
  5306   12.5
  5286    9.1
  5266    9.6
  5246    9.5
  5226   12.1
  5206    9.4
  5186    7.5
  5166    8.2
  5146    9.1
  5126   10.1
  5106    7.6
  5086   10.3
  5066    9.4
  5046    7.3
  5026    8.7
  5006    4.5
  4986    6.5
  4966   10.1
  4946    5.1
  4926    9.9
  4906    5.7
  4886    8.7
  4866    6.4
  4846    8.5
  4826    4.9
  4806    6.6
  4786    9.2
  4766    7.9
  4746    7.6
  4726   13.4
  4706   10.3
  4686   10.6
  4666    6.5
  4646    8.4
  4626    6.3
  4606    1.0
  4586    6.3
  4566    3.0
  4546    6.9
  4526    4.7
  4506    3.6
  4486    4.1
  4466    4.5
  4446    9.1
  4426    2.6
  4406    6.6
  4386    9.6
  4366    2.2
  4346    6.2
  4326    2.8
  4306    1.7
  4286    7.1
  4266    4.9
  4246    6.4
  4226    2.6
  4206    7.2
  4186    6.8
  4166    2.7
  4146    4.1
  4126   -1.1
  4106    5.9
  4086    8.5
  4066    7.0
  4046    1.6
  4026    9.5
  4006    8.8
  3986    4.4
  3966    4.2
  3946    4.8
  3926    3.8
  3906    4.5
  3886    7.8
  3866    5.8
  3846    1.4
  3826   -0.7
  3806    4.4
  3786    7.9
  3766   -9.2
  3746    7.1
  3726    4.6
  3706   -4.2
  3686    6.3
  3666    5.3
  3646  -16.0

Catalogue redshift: 0.16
